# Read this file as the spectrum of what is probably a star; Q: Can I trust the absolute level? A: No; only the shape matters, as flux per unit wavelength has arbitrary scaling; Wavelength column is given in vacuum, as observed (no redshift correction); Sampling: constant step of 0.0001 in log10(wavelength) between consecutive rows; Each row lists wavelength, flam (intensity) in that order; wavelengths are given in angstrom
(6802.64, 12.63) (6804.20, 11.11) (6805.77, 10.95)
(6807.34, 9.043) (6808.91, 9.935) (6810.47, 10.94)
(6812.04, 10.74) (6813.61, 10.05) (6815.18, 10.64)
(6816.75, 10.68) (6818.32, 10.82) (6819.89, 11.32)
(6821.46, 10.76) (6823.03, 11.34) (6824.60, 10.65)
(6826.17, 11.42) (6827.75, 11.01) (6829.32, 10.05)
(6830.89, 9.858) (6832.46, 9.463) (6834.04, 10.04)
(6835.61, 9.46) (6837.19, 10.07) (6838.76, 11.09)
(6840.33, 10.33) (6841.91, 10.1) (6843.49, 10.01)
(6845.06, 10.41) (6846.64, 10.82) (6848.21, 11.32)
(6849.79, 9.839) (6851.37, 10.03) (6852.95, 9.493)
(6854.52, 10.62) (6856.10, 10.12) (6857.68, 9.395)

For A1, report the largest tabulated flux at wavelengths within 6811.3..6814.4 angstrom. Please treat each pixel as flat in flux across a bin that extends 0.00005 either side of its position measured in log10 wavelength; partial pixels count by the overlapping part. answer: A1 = 10.74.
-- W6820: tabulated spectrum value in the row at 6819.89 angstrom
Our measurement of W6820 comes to 11.32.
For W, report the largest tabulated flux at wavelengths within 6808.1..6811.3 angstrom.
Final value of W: 10.94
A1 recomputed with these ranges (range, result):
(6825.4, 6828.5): 11.42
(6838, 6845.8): 11.09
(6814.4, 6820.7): 11.32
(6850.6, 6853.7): 10.03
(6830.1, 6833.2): 9.858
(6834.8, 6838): 10.07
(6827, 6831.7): 11.01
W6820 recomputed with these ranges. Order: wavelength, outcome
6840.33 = 10.33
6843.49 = 10.01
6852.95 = 9.493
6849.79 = 9.839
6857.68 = 9.395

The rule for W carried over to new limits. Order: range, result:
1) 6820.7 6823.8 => 11.34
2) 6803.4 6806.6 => 11.11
